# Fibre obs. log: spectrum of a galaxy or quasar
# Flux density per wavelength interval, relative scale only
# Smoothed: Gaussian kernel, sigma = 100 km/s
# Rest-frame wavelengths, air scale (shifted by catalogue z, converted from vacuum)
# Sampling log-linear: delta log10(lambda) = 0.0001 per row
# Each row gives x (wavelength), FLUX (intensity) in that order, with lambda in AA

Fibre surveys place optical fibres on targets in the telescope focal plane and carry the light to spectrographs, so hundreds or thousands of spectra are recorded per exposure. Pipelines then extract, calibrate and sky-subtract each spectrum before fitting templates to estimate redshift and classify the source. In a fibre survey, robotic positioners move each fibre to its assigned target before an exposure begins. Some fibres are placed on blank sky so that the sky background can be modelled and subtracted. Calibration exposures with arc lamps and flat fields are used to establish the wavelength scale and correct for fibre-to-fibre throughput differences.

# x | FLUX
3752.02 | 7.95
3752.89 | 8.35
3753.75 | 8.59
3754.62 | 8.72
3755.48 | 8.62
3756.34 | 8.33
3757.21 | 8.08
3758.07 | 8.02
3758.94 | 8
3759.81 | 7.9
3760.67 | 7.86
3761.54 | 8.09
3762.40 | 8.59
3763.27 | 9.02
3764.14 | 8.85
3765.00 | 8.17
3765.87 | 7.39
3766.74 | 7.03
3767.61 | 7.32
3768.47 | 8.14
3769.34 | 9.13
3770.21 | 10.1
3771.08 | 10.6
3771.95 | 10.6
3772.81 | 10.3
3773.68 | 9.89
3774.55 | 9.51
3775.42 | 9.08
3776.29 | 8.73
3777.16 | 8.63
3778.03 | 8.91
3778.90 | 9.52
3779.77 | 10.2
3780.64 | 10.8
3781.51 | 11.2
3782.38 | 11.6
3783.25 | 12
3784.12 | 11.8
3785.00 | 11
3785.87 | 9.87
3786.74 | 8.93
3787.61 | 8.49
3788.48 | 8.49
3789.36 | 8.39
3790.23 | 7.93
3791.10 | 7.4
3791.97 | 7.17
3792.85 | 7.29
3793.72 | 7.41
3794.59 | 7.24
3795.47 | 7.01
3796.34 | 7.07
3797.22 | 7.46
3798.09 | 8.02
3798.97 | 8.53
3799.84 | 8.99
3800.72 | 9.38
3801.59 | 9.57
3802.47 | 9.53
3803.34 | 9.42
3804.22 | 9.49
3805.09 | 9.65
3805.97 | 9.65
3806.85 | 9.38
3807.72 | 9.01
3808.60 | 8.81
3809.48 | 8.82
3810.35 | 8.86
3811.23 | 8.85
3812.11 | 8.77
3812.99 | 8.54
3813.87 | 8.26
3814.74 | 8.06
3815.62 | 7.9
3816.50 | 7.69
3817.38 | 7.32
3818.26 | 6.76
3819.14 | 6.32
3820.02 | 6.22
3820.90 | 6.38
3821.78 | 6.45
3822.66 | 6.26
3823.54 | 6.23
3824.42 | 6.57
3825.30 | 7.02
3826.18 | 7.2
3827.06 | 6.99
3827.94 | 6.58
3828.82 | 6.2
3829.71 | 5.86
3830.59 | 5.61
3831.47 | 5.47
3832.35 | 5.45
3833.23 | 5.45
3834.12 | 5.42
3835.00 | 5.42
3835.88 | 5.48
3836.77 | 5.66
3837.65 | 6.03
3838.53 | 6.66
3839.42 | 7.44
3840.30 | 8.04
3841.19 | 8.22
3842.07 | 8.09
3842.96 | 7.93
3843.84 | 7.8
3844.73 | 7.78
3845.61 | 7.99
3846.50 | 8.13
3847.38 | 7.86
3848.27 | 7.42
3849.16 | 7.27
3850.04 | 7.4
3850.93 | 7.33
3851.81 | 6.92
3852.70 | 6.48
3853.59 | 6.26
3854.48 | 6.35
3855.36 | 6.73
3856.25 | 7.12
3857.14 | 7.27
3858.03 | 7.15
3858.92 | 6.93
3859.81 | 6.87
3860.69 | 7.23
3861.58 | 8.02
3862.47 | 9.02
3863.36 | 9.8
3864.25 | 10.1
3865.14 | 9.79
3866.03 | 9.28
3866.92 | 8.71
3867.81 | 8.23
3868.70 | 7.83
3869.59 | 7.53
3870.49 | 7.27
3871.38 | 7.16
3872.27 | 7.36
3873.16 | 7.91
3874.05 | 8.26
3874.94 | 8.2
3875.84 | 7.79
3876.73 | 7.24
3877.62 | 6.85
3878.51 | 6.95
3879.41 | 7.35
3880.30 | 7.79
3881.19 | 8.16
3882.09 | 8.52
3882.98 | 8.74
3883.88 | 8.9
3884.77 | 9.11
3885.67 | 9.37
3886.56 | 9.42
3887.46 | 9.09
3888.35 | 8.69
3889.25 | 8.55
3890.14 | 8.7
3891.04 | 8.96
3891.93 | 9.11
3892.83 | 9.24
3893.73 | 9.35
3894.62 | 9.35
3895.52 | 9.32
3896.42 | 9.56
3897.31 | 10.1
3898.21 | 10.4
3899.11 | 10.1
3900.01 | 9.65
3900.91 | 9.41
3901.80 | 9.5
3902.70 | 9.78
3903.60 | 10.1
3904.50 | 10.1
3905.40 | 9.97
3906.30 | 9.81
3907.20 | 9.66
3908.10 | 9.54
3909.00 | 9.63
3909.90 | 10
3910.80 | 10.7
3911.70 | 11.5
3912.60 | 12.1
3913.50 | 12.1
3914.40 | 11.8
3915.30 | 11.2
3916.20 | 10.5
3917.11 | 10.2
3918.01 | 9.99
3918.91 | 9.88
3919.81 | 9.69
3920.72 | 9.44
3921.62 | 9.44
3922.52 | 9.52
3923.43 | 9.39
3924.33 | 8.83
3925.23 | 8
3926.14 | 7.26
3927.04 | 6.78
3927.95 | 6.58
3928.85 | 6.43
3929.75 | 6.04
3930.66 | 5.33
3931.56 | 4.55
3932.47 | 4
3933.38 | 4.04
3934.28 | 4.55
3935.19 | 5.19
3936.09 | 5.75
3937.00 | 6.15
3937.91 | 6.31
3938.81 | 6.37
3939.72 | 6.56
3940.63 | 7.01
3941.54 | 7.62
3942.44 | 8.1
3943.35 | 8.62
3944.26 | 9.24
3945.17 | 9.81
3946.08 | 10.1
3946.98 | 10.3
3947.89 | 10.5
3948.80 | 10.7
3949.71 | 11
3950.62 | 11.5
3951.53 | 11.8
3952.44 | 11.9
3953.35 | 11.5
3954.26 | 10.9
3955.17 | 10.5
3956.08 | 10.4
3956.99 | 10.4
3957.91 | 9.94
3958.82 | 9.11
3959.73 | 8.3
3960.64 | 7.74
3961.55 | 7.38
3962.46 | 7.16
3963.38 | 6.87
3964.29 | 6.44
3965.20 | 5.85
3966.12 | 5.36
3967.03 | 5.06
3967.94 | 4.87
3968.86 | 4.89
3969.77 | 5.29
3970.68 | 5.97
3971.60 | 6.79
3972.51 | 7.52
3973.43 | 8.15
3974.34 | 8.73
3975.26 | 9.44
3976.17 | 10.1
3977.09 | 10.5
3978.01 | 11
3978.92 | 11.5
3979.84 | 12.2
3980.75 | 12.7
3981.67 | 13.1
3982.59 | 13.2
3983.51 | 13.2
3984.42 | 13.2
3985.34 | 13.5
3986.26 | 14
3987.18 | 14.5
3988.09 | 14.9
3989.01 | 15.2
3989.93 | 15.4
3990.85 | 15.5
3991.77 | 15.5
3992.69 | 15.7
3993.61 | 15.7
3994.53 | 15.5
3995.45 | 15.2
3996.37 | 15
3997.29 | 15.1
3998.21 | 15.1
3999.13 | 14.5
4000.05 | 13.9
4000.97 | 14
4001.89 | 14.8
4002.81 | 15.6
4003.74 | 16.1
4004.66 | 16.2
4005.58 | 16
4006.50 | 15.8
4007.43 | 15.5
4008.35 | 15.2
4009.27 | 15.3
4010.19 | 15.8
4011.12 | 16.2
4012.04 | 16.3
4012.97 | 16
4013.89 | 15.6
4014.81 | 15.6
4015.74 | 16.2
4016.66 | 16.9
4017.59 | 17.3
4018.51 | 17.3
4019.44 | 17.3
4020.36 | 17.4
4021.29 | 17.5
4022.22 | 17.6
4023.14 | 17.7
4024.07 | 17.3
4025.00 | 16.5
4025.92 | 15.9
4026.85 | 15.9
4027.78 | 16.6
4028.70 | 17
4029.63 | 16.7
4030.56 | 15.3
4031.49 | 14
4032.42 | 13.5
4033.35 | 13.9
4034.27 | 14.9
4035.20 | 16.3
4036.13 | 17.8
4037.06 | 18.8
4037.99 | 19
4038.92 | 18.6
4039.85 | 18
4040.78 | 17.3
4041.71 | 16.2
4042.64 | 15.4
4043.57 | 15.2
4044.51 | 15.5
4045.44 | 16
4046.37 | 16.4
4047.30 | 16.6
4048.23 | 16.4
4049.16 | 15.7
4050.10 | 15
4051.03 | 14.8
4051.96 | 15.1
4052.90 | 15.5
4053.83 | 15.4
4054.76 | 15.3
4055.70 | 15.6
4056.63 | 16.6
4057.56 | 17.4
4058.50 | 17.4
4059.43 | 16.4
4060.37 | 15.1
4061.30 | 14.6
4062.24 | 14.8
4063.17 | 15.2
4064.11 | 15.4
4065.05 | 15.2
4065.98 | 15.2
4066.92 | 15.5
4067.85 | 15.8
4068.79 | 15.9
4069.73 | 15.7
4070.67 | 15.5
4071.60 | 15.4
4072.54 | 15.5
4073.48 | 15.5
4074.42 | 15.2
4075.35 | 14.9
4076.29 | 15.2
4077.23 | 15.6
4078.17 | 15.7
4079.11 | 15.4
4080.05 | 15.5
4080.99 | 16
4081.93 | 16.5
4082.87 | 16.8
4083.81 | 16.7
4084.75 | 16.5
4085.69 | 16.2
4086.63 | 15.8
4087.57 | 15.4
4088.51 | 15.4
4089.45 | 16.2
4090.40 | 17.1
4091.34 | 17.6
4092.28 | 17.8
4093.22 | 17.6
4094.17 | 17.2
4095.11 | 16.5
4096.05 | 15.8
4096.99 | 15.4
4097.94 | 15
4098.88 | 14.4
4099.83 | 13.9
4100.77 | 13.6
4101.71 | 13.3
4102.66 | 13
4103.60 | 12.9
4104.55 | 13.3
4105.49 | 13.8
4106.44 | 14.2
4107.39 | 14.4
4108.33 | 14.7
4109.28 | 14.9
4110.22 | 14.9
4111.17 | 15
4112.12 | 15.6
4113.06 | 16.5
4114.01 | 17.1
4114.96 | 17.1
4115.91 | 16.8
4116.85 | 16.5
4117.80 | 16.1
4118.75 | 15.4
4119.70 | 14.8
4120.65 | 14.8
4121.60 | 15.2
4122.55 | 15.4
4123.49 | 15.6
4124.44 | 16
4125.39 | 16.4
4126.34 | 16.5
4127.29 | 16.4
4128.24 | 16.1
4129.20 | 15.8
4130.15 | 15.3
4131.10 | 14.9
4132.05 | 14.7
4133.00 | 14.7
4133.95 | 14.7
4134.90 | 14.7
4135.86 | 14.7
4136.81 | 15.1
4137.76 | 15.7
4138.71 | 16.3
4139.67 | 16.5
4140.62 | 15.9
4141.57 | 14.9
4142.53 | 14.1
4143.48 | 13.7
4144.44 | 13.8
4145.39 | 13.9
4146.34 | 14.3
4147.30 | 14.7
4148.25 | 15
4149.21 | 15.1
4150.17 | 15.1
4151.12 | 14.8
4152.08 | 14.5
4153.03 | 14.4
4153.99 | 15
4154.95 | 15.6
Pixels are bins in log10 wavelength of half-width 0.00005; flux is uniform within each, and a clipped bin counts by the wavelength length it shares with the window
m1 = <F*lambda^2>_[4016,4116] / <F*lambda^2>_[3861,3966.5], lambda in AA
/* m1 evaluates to 2.0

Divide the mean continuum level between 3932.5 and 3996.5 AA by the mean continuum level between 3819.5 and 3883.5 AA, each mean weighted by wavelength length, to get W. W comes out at 1.36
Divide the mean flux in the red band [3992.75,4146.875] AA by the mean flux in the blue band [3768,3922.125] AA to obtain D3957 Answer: 1.85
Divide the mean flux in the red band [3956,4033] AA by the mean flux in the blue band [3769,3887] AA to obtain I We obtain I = 1.63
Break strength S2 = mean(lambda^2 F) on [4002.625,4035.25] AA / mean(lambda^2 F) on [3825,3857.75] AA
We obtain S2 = 2.59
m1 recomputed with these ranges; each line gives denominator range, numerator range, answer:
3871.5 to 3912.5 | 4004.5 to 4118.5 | 1.90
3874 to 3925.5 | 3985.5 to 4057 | 1.80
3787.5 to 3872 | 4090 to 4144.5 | 2.34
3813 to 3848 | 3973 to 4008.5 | 2.20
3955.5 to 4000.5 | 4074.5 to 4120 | 1.50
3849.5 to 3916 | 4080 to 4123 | 1.97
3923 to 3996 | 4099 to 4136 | 1.73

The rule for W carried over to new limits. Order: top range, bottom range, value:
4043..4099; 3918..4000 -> 1.63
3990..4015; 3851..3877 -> 1.99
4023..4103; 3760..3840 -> 1.95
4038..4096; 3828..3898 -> 2.07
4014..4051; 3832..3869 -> 2.22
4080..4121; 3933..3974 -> 1.94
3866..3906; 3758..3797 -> 0.98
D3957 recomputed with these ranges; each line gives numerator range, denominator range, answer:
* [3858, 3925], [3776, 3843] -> 1.14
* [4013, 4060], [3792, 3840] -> 2.20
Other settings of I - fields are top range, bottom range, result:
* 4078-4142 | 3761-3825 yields 1.80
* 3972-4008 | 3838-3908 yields 1.64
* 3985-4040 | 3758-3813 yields 1.78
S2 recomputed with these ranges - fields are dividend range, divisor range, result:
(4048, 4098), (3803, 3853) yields 2.45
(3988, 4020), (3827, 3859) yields 2.49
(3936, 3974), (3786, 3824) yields 1.10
